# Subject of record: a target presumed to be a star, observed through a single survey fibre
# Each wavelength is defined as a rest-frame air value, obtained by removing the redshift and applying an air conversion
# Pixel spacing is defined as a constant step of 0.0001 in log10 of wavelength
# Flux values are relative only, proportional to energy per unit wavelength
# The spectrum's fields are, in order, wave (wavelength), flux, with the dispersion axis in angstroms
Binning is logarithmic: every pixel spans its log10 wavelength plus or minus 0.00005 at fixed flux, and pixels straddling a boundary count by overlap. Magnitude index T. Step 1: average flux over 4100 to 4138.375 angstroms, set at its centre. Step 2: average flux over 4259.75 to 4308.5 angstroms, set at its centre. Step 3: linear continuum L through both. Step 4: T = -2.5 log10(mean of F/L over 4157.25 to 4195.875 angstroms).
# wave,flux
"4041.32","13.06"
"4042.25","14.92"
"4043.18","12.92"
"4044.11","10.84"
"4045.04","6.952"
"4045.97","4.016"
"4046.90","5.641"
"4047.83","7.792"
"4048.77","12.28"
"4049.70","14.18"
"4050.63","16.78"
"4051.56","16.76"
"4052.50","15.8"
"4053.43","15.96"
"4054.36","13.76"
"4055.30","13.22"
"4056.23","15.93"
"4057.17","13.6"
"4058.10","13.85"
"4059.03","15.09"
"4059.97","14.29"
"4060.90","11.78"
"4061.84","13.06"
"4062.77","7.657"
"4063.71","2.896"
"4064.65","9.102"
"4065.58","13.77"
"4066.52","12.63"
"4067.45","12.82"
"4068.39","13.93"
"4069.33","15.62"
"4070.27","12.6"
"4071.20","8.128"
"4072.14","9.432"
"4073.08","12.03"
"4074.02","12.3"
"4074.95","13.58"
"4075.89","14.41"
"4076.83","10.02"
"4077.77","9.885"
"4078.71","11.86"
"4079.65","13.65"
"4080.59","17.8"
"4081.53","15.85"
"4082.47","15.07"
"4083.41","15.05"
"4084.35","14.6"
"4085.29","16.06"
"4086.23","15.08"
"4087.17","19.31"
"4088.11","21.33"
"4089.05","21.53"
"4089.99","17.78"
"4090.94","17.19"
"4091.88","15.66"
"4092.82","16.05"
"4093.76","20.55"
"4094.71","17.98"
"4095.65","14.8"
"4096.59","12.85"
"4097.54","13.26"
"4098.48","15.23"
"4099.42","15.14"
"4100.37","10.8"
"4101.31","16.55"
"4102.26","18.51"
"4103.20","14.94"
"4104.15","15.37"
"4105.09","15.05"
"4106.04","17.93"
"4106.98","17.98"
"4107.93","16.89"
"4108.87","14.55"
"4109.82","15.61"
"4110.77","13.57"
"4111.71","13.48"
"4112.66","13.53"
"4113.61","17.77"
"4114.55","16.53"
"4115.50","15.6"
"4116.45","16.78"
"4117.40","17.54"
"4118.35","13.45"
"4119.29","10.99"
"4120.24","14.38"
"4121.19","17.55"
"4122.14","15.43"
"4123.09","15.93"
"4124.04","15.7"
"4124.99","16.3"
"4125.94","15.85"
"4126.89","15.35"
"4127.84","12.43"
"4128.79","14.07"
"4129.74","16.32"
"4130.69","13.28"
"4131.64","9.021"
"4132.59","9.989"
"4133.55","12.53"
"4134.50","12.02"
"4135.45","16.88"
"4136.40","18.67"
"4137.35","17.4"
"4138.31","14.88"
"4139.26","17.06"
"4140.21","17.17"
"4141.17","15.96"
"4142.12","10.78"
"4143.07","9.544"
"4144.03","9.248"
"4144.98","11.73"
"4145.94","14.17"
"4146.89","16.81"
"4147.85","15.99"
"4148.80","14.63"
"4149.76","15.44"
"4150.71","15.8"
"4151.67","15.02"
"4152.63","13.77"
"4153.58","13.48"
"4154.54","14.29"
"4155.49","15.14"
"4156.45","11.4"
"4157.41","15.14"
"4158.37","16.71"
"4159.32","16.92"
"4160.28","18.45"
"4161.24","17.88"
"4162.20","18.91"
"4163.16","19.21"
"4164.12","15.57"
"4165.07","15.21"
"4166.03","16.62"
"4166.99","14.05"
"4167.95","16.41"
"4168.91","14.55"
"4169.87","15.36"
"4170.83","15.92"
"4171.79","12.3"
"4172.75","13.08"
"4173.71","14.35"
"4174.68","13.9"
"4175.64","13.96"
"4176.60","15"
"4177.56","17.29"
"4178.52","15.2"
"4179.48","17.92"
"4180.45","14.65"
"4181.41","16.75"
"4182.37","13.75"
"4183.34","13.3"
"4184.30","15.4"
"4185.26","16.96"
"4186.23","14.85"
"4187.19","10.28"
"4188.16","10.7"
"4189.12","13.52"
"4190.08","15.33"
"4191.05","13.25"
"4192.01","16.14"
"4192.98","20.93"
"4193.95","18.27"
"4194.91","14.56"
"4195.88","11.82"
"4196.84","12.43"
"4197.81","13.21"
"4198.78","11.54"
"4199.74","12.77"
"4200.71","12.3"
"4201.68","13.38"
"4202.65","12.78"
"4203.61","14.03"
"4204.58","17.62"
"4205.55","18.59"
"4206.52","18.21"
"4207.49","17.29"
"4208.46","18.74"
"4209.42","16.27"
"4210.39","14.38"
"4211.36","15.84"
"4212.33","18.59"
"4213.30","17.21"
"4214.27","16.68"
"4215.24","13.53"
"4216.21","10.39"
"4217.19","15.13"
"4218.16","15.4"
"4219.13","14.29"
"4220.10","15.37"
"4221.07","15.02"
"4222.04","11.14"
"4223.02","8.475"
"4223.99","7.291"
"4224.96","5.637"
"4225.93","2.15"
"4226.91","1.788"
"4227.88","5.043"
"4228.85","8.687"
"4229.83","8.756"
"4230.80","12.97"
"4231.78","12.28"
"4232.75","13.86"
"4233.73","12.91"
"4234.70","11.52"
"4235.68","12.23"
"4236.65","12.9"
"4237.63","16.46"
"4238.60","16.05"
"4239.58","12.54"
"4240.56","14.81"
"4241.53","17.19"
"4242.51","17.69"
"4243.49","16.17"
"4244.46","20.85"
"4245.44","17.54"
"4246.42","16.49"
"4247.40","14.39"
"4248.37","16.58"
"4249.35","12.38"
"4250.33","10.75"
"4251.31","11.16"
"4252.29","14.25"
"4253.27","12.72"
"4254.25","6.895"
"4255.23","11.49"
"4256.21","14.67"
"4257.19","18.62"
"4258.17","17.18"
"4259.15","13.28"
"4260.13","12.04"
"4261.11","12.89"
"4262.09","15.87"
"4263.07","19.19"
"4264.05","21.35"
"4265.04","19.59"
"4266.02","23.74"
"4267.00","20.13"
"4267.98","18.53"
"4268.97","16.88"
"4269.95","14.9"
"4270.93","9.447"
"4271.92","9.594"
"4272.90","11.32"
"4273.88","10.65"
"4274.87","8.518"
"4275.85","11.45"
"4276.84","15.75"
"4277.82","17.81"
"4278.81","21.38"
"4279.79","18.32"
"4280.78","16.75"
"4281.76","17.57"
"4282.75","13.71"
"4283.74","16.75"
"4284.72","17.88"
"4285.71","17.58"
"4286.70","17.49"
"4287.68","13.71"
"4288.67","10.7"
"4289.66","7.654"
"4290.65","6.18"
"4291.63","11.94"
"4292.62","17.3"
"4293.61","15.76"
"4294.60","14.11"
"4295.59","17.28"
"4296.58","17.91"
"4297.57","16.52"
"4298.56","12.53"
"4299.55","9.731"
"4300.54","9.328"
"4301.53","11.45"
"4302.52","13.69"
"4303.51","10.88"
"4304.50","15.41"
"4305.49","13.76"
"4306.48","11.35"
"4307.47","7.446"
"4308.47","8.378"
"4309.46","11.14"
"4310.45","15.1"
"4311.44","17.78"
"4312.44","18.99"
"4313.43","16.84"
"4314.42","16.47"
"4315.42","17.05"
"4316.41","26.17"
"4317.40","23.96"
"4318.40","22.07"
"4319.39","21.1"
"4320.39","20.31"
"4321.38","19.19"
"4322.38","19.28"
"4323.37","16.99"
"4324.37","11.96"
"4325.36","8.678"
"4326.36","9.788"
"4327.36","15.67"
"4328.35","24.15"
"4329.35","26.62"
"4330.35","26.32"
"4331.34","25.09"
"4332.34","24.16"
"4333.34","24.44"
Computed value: -0.04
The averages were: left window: 15.1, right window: 14.5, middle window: 15.4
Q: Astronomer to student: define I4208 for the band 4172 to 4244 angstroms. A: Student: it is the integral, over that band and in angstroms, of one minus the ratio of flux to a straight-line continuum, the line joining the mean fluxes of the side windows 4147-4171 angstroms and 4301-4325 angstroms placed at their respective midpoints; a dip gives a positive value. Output 9.21 angstroms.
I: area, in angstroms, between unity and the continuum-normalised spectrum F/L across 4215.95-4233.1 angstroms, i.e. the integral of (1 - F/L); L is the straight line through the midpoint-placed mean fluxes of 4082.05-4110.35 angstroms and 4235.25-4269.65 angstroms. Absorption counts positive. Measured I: 6.1 angstroms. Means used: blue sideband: 16.3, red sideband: 15.6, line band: 10.2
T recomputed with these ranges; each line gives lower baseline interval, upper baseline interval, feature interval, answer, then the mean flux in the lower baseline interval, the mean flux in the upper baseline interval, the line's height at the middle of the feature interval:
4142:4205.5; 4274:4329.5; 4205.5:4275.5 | 0.08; 14.7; 15.3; 15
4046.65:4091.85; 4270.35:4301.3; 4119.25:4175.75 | -0.08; 13.7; 13.9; 13.8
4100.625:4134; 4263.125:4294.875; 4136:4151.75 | 0.03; 15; 15.2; 15.1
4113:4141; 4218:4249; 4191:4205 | -0.07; 15.1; 12.6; 13.4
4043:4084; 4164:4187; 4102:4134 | -0.10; 12.4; 15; 13.7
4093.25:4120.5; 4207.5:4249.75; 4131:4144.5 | 0.10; 15.4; 13.4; 14.9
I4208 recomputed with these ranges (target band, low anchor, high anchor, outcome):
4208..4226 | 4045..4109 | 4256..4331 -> 1.91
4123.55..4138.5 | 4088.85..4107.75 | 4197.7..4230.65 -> 0.82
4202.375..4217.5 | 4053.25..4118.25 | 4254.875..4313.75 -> -1.49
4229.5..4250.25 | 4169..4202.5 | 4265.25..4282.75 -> 0.69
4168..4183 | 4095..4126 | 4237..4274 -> 0.31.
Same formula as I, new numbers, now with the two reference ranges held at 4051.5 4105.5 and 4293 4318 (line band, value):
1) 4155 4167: -1.5 angstroms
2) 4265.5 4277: 0.4 angstroms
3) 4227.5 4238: 2.2 angstroms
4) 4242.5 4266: -1.0 angstroms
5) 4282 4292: 0.9 angstroms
